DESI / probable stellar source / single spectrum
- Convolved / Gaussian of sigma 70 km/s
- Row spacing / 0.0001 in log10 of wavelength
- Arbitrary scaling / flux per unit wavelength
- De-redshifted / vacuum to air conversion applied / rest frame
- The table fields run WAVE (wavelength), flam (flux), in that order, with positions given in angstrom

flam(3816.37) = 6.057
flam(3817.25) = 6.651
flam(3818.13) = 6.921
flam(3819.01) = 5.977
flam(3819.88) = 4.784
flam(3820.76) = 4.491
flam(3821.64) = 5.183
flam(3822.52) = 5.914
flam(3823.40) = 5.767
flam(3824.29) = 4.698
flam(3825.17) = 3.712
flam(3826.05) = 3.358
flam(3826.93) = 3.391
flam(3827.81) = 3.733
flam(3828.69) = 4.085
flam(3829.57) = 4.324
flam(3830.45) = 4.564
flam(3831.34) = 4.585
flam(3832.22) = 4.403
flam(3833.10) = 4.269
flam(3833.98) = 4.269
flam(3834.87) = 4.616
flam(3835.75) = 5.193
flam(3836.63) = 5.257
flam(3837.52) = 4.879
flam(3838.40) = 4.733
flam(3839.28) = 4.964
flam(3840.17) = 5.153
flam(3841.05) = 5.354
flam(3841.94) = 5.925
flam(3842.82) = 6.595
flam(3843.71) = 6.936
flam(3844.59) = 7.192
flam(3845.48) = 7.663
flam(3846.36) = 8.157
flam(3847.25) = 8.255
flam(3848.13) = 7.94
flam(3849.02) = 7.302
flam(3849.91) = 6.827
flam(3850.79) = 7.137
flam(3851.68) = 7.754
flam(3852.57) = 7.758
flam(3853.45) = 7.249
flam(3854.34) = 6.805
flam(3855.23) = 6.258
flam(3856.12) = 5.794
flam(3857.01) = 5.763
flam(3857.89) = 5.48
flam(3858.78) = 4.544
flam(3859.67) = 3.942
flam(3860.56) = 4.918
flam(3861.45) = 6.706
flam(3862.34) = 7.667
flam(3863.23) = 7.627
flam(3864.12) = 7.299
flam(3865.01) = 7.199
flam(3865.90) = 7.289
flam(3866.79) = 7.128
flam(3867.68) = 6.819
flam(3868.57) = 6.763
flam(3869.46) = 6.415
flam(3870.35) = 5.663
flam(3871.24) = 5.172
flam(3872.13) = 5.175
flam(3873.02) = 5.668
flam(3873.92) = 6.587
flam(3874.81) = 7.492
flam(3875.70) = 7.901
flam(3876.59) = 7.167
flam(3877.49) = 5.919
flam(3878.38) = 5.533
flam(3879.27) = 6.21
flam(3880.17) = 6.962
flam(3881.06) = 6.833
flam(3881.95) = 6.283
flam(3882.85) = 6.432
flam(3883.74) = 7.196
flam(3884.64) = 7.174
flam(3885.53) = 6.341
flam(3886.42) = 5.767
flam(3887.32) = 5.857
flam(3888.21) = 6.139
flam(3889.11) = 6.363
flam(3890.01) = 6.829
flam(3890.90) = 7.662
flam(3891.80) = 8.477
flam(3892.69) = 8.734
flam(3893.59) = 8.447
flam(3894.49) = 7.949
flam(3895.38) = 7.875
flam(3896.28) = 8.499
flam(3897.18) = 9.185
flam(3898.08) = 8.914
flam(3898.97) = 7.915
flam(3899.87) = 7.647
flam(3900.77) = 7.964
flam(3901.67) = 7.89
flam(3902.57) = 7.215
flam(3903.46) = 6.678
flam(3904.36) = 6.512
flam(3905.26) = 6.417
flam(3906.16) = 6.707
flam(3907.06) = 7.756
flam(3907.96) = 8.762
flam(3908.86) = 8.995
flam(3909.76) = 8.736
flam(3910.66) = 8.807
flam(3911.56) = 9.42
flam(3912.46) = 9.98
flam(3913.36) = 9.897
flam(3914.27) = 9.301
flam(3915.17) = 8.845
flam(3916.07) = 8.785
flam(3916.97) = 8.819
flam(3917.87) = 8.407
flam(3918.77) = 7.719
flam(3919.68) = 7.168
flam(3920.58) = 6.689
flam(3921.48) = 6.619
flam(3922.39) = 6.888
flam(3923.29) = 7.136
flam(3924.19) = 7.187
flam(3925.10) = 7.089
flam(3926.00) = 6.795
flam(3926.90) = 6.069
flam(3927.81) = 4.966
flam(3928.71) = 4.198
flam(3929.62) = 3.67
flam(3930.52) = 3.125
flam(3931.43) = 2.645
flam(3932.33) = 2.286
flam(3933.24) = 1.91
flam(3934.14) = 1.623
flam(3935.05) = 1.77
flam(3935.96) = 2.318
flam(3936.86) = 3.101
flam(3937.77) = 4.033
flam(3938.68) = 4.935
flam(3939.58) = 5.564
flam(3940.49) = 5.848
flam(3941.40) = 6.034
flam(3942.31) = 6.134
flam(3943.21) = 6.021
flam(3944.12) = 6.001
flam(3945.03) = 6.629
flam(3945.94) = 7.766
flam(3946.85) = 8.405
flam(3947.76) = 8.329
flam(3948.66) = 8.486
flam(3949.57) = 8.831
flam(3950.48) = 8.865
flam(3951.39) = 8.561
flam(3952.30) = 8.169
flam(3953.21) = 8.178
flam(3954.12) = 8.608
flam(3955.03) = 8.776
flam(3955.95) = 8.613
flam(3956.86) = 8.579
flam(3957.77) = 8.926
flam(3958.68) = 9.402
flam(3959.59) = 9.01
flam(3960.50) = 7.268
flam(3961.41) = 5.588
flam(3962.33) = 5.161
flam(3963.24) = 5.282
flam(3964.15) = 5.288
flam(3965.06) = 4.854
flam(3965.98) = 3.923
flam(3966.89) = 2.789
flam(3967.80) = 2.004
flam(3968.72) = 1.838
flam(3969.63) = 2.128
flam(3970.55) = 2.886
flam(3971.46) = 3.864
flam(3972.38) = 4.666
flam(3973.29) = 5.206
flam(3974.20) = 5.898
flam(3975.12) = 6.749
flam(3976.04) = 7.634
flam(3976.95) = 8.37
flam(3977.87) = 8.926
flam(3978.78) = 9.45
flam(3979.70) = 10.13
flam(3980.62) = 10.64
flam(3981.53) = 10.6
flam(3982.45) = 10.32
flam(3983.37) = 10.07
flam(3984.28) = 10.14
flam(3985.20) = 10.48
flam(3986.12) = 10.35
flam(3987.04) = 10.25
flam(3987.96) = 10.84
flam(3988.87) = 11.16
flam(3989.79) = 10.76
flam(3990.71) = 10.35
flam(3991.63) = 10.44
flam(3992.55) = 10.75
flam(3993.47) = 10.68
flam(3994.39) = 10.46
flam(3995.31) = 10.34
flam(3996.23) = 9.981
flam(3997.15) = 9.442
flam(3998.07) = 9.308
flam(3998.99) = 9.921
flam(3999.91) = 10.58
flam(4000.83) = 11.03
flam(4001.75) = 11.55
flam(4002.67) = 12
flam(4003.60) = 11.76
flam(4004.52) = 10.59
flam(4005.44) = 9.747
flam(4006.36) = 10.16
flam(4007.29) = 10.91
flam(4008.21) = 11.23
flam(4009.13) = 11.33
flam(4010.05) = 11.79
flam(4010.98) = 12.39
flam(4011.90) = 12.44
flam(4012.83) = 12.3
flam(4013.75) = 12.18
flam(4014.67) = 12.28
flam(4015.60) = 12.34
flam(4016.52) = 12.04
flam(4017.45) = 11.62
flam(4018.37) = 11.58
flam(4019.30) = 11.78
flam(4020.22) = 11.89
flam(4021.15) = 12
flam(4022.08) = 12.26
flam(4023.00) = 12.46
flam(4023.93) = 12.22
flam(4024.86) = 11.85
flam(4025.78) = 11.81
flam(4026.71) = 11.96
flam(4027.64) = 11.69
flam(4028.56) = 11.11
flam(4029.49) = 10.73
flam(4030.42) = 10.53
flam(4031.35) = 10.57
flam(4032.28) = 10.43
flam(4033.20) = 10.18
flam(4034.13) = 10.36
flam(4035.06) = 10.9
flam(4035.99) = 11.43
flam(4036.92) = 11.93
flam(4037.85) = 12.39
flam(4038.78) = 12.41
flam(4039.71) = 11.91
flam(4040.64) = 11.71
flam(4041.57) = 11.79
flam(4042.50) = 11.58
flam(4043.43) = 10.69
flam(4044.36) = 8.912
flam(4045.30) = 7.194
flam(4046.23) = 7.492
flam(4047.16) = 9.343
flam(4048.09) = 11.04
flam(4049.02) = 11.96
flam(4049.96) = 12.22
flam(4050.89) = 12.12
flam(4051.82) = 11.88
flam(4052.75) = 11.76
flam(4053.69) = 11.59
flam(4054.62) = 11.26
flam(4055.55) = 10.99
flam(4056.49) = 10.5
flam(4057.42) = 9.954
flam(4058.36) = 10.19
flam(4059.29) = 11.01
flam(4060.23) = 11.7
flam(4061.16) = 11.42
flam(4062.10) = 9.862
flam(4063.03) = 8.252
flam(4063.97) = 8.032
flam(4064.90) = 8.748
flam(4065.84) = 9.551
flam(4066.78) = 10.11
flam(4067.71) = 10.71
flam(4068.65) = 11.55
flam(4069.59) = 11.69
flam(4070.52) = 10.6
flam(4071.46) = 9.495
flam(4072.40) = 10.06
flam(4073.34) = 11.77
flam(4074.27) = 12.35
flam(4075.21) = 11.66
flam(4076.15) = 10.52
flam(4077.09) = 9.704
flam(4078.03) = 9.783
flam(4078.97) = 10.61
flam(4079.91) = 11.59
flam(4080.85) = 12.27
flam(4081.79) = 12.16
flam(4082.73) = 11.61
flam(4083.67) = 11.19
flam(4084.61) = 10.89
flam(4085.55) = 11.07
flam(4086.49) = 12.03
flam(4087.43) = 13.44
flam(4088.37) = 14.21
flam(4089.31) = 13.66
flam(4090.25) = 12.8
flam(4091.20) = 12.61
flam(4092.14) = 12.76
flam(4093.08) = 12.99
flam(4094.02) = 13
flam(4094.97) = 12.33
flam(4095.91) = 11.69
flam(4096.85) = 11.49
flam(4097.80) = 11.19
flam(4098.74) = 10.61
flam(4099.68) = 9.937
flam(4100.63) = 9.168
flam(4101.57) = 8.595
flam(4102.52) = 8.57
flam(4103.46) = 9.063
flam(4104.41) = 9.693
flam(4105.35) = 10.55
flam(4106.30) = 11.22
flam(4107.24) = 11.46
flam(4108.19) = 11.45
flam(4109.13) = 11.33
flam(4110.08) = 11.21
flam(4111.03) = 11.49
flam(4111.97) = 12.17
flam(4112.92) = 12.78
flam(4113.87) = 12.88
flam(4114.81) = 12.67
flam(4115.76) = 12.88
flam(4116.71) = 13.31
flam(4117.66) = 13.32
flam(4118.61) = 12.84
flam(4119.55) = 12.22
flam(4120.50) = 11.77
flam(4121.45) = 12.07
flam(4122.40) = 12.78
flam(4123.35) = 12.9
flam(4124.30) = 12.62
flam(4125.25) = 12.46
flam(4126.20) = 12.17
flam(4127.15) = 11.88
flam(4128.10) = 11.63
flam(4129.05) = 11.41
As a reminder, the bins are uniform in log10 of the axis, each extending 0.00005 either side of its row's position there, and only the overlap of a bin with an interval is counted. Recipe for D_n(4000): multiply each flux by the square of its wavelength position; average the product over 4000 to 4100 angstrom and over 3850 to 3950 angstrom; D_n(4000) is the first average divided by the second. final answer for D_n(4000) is 1.82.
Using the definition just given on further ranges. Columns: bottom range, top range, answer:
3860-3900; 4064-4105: 1.77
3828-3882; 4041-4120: 2.03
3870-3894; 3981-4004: 1.67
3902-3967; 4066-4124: 1.87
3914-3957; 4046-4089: 1.84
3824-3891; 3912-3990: 1.18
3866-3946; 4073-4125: 1.94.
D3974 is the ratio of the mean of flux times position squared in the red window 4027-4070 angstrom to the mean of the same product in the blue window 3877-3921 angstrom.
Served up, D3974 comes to 1.51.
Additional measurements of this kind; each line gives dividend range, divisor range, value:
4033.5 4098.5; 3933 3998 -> 1.60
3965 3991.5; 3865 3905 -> 1.13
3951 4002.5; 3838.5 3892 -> 1.32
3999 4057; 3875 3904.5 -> 1.67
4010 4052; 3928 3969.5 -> 2.07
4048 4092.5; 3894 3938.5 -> 1.81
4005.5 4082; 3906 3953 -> 1.78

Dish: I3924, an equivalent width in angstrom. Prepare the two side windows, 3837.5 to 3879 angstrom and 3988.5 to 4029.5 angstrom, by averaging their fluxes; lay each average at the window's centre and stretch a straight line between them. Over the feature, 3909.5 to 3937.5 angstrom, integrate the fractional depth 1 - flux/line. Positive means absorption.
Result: 7.61 angstrom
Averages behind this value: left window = 6.49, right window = 11.3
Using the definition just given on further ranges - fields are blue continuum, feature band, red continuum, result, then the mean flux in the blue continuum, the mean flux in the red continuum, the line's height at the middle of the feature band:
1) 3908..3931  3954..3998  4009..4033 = 8.8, 7.43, 11.7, 9.83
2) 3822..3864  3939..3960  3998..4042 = 3.2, 5.74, 11.5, 9.19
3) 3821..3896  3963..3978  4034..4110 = 6.9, 6.19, 11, 8.72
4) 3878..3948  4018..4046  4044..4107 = -4.2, 6.71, 10.9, 9.78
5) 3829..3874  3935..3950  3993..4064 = 4.6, 6.11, 11.1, 8.66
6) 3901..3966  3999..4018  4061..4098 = -5.0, 6.76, 11.3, 9.08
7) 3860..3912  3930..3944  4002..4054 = 7.8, 7.16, 11.3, 8.66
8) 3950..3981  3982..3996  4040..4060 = -4.9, 6.64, 10.7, 7.78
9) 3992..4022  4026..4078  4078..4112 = 2.6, 11.2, 11.4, 11.3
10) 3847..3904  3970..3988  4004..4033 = 3.5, 6.91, 11.5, 10.3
